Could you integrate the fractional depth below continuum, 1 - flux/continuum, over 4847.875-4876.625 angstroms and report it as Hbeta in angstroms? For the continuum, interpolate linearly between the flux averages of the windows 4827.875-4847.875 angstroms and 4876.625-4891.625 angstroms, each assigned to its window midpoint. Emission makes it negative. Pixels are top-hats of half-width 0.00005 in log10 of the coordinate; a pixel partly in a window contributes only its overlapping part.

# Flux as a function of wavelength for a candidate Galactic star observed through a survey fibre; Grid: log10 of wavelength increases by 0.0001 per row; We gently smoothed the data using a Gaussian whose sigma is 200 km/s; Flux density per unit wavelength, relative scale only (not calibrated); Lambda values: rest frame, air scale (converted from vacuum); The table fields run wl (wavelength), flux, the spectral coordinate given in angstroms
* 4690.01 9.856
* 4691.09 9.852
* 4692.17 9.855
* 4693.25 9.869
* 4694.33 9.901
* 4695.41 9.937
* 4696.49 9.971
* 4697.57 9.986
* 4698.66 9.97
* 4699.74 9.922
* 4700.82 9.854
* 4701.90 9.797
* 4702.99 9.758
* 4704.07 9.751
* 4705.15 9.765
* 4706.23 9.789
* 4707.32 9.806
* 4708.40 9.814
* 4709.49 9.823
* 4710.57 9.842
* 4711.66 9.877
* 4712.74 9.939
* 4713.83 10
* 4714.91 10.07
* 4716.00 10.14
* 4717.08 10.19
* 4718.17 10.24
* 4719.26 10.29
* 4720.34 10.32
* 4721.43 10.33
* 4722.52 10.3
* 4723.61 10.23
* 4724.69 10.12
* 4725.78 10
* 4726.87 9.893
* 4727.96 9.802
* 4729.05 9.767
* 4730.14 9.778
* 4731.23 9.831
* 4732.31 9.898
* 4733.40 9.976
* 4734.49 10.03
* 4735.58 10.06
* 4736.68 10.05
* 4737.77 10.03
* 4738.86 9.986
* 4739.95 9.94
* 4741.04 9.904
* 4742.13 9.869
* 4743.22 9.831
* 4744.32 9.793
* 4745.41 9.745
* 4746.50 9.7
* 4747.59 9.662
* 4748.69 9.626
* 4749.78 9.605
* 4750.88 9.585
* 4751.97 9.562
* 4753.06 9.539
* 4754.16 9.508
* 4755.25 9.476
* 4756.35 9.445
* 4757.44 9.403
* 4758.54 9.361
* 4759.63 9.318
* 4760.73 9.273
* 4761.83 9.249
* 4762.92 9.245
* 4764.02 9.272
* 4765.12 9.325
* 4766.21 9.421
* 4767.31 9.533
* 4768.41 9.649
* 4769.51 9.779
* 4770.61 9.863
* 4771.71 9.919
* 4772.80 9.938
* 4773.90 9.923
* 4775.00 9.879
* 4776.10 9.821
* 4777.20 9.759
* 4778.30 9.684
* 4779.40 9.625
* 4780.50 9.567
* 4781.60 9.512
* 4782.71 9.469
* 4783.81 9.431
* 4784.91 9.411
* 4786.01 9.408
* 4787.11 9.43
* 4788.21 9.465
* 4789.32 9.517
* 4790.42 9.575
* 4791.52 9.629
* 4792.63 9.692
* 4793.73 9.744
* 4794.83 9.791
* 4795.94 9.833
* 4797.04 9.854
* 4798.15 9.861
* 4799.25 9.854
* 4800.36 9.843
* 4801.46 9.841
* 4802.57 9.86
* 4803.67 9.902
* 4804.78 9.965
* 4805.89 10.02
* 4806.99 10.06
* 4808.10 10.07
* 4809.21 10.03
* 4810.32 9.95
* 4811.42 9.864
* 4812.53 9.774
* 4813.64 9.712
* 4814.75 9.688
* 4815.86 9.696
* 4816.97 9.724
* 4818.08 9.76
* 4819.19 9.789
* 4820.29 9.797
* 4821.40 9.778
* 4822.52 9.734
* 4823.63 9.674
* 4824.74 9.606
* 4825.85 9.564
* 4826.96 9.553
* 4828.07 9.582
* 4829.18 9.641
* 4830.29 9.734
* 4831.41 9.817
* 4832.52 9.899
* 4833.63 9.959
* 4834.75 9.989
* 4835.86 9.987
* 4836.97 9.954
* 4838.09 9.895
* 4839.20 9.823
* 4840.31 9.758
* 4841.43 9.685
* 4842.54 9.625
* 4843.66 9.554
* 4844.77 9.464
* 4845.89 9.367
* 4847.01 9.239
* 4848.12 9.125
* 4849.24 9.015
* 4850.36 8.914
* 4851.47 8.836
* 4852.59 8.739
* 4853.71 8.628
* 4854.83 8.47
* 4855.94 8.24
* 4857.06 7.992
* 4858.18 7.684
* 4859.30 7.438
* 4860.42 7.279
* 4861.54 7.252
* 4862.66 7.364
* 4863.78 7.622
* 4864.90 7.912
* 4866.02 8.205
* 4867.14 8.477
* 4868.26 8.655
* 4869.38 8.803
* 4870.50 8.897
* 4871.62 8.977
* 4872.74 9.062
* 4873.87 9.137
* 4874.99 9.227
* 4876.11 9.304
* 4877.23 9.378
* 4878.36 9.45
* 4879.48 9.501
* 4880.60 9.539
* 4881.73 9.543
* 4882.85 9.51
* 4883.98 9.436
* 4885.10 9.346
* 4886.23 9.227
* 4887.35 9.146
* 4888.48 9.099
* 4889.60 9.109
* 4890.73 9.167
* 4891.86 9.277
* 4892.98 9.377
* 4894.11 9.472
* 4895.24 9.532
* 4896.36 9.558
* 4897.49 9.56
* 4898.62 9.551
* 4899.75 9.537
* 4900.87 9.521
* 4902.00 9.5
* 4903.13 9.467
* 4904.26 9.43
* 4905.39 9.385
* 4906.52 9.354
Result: 3.3 angstroms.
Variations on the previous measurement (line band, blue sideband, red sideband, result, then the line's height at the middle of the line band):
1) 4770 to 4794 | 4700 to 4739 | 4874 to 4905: 0.28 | 9.76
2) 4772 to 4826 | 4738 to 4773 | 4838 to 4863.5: -3.20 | 9.2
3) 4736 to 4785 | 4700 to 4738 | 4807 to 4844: 1.31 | 9.9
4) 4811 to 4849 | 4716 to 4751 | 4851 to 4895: -2.33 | 9.13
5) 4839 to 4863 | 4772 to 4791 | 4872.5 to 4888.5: 1.84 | 9.42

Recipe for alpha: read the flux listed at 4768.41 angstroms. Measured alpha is 9.649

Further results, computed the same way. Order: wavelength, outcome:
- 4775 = 9.879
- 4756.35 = 9.445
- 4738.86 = 9.986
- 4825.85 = 9.564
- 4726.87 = 9.893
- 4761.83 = 9.249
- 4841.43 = 9.685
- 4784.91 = 9.411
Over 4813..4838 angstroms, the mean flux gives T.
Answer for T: 9.76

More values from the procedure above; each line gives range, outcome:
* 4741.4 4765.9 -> 9.52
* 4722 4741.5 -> 9.98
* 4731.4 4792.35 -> 9.65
